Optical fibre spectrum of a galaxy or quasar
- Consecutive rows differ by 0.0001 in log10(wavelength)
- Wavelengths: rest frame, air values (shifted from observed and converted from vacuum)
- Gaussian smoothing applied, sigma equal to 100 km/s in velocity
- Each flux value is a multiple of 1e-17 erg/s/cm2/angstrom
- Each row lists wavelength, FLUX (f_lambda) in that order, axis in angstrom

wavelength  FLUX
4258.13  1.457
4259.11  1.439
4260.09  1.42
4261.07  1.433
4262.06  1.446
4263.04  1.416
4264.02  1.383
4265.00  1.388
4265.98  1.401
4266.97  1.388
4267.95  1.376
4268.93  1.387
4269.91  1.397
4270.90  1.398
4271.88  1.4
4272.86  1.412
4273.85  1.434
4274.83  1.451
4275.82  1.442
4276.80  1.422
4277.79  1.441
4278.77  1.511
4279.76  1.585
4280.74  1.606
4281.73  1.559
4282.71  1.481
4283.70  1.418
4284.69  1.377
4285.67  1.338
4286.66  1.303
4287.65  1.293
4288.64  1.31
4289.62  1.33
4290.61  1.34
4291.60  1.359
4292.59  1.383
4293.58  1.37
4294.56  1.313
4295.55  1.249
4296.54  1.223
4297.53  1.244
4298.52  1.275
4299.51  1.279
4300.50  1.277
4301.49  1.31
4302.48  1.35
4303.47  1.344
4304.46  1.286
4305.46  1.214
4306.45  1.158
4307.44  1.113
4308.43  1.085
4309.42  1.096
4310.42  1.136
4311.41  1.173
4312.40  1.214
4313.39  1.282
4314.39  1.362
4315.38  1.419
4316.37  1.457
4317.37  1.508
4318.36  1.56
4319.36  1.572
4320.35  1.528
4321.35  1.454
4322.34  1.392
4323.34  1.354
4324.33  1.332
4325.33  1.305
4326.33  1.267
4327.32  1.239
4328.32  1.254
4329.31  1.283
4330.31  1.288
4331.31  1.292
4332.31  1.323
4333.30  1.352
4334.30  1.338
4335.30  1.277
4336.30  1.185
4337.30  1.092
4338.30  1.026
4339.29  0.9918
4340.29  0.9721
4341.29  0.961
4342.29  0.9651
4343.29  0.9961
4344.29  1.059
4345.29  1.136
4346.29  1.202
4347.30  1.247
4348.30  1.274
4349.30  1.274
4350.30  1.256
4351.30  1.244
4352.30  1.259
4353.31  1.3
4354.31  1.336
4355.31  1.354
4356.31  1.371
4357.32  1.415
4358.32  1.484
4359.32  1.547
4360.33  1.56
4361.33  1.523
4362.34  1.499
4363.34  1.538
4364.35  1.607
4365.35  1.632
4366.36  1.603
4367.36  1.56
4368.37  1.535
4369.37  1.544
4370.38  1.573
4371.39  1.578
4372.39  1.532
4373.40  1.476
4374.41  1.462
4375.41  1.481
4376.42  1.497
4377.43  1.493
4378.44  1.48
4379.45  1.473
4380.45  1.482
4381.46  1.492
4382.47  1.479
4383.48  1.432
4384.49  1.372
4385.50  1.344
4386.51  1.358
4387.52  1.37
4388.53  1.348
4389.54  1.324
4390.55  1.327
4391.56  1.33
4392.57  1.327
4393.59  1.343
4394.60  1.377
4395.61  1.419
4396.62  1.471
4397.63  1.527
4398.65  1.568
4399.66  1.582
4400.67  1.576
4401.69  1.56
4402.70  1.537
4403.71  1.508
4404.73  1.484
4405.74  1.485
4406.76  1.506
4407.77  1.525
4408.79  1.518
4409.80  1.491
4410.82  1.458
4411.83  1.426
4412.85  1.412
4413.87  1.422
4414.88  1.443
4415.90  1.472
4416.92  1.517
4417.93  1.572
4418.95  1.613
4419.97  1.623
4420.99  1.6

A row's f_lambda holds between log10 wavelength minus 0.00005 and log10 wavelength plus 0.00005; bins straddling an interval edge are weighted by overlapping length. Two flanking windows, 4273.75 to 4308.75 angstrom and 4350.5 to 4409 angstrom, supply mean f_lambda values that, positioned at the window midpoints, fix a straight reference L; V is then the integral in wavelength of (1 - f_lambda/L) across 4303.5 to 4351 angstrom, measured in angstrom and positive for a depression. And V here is 5.0 angstrom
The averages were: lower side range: 1.35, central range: 1.25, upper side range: 1.46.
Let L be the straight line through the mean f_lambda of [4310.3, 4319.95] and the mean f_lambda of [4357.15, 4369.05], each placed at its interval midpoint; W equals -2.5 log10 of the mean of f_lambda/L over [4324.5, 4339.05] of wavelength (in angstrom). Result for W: 0.15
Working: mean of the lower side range 1.38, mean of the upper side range 1.55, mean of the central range 1.25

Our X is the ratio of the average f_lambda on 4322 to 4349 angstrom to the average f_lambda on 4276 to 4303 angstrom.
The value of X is 0.88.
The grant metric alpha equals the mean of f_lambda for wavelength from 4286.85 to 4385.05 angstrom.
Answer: 1.34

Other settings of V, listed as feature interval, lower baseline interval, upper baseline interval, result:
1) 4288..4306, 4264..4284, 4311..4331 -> 1.30 angstrom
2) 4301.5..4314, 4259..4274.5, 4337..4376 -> 1.54 angstrom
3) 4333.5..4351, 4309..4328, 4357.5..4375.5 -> 3.72 angstrom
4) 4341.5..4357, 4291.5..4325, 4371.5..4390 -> 1.91 angstrom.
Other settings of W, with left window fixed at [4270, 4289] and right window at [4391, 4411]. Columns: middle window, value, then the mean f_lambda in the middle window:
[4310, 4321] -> 0.05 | 1.39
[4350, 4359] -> 0.09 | 1.34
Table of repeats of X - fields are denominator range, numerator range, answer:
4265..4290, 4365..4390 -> 1.04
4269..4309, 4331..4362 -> 0.92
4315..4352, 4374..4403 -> 1.14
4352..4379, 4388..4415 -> 0.98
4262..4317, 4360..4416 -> 1.10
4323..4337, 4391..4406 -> 1.14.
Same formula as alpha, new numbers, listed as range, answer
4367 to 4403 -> 1.46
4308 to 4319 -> 1.3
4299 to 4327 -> 1.31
